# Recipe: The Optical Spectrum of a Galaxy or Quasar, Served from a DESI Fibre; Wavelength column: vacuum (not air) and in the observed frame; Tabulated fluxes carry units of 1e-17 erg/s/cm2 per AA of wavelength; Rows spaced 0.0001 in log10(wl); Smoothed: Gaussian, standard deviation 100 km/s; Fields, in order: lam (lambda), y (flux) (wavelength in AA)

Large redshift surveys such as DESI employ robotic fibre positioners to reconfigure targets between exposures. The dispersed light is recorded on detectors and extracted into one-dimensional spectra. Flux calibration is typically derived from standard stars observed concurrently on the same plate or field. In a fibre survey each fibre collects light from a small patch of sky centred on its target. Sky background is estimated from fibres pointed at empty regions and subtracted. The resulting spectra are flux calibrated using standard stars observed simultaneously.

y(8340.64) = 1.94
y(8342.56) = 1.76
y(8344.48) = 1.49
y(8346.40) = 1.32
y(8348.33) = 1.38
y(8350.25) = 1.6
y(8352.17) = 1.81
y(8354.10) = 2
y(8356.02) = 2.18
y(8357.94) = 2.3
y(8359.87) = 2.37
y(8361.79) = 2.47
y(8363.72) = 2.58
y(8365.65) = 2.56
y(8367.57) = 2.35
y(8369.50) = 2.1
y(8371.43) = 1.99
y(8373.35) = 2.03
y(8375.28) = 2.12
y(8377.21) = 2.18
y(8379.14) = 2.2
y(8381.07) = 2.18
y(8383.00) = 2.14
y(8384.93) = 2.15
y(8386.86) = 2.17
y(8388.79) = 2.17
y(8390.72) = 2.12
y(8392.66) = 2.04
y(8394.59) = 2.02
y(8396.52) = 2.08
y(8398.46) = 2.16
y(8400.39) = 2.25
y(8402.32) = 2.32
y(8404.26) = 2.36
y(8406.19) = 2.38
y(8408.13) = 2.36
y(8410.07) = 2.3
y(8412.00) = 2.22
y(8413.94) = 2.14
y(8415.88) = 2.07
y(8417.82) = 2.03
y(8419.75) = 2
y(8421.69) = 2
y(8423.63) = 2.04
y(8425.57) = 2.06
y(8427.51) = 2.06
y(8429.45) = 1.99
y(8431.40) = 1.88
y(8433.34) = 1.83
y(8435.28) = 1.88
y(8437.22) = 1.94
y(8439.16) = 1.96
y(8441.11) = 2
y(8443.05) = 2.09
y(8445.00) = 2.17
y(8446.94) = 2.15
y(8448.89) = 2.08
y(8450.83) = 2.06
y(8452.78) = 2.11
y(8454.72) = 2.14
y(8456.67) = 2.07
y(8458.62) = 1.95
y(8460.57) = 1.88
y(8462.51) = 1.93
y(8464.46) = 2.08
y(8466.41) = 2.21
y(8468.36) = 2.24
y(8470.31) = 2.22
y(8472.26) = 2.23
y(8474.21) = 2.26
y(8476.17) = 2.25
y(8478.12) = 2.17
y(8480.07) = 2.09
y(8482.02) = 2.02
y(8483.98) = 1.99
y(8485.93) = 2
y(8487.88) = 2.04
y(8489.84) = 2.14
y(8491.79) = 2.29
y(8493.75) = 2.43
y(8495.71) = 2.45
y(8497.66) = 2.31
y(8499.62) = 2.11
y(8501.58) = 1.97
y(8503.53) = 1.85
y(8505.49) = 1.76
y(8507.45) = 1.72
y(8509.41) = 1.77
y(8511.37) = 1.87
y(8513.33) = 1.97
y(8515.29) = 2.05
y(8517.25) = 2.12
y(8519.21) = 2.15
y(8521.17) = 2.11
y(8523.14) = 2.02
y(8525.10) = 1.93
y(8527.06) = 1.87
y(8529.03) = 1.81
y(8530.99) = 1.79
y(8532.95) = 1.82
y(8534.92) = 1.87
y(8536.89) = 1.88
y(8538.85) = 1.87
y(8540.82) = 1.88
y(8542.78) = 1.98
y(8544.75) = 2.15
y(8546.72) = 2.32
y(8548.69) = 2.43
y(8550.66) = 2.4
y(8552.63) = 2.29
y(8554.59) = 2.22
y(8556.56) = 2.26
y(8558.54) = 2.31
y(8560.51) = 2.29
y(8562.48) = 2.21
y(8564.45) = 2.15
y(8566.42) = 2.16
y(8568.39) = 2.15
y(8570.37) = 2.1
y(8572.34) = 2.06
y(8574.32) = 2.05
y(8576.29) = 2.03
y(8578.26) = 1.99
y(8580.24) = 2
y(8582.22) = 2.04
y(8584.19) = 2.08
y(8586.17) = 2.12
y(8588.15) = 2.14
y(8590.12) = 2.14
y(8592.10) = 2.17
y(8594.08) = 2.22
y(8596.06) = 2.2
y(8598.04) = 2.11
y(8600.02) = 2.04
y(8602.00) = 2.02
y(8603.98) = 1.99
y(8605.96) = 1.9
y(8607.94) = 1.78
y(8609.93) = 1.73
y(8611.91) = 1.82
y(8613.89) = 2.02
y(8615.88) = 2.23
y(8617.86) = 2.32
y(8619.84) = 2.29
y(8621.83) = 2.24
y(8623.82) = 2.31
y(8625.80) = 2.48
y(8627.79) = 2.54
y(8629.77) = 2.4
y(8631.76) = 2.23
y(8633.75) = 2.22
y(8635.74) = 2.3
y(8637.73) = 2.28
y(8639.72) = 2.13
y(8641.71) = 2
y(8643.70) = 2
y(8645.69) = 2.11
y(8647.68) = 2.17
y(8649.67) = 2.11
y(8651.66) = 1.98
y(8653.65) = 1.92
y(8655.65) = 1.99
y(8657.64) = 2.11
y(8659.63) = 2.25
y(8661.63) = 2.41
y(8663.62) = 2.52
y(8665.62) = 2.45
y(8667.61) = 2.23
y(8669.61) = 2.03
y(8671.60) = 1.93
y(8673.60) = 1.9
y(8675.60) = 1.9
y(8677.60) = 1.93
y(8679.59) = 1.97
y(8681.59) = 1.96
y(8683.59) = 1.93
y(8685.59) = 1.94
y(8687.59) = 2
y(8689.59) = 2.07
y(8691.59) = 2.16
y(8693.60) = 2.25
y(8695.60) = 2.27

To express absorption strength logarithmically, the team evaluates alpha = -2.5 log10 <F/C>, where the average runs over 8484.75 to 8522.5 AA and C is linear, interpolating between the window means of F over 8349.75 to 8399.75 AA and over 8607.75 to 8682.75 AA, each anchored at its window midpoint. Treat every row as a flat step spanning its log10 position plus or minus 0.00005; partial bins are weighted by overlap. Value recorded 0.05 mag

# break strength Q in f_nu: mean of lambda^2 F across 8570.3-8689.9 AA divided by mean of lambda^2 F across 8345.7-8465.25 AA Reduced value 1.1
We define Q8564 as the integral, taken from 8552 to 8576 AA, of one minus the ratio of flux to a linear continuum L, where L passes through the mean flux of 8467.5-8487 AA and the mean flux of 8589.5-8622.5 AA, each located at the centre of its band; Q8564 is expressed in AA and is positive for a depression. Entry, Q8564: -1.0 AA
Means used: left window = 2.15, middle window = 2.18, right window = 2.07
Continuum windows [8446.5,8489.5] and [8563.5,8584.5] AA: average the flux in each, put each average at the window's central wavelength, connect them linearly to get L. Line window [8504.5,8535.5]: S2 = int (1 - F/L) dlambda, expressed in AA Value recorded 2.5 AA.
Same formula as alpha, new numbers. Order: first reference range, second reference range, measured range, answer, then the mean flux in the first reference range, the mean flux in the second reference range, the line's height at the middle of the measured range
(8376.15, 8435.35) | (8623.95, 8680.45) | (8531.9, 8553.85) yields 0.03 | 2.13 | 2.16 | 2.15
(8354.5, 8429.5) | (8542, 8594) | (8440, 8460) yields 0.05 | 2.19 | 2.16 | 2.18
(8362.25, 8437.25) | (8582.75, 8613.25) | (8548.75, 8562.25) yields -0.12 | 2.14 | 2.03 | 2.06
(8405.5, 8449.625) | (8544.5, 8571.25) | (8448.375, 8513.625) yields 0.03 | 2.07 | 2.25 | 2.14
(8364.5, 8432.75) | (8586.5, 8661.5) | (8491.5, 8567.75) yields 0.04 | 2.15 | 2.14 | 2.14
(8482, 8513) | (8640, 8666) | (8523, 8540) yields 0.11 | 2.04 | 2.15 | 2.07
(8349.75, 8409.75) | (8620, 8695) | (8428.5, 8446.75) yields 0.11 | 2.19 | 2.15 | 2.18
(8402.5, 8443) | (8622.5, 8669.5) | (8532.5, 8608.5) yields 0.04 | 2.08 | 2.22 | 2.17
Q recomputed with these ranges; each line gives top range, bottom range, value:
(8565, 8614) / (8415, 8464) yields 1.05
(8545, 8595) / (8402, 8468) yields 1.08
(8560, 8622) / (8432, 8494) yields 1.03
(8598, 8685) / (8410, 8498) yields 1.06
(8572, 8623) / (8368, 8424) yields 1.01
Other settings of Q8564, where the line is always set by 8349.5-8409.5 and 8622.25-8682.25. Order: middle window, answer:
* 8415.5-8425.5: 0.7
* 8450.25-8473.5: 0.9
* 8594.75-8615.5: 1.8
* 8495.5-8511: 1.5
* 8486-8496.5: -0.3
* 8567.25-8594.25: 1.0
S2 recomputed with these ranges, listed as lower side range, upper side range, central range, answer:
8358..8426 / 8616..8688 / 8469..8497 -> -0.1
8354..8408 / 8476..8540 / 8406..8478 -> 1.1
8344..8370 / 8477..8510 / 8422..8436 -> 0.6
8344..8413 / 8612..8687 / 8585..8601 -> 0.0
